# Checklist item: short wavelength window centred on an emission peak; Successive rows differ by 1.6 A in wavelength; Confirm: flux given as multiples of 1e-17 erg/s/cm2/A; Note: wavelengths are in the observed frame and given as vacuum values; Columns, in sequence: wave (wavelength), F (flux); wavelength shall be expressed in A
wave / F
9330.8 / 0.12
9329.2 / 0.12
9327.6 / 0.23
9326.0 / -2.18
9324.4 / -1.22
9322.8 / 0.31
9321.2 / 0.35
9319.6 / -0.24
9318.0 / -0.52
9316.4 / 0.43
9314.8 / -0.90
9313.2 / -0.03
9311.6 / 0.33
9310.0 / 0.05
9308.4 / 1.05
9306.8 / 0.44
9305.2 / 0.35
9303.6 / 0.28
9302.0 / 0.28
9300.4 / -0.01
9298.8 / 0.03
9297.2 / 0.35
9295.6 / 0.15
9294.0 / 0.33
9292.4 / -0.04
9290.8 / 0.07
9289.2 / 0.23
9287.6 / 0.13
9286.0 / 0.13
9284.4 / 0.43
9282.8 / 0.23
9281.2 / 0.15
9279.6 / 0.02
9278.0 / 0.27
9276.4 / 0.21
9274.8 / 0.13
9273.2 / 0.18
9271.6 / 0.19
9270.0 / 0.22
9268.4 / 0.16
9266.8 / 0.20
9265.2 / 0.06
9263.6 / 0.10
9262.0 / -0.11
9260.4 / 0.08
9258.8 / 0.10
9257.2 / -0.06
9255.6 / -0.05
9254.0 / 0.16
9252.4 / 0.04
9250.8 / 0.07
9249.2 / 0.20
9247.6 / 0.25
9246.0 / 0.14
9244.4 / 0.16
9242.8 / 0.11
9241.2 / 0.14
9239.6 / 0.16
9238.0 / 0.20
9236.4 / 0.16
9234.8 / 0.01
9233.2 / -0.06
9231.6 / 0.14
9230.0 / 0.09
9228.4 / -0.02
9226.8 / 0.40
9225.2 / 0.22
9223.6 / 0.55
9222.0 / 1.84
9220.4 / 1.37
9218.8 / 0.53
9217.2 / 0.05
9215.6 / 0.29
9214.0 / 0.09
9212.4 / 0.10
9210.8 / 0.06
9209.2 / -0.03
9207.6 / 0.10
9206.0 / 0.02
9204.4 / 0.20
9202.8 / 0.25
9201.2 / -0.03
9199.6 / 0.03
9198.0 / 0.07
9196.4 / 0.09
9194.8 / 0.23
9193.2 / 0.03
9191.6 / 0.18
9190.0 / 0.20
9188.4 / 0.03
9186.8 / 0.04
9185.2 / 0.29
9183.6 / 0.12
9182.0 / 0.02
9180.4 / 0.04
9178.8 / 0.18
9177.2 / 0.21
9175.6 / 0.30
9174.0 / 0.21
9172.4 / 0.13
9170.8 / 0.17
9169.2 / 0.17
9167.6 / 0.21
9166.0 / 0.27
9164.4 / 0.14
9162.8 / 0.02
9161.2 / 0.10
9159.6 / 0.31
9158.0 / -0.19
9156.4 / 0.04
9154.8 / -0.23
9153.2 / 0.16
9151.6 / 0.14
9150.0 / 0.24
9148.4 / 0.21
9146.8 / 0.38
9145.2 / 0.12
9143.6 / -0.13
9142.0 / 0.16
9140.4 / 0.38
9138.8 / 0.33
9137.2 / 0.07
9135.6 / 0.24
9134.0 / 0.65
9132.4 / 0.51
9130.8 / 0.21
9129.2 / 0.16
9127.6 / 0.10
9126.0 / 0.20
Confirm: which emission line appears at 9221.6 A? [O III]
